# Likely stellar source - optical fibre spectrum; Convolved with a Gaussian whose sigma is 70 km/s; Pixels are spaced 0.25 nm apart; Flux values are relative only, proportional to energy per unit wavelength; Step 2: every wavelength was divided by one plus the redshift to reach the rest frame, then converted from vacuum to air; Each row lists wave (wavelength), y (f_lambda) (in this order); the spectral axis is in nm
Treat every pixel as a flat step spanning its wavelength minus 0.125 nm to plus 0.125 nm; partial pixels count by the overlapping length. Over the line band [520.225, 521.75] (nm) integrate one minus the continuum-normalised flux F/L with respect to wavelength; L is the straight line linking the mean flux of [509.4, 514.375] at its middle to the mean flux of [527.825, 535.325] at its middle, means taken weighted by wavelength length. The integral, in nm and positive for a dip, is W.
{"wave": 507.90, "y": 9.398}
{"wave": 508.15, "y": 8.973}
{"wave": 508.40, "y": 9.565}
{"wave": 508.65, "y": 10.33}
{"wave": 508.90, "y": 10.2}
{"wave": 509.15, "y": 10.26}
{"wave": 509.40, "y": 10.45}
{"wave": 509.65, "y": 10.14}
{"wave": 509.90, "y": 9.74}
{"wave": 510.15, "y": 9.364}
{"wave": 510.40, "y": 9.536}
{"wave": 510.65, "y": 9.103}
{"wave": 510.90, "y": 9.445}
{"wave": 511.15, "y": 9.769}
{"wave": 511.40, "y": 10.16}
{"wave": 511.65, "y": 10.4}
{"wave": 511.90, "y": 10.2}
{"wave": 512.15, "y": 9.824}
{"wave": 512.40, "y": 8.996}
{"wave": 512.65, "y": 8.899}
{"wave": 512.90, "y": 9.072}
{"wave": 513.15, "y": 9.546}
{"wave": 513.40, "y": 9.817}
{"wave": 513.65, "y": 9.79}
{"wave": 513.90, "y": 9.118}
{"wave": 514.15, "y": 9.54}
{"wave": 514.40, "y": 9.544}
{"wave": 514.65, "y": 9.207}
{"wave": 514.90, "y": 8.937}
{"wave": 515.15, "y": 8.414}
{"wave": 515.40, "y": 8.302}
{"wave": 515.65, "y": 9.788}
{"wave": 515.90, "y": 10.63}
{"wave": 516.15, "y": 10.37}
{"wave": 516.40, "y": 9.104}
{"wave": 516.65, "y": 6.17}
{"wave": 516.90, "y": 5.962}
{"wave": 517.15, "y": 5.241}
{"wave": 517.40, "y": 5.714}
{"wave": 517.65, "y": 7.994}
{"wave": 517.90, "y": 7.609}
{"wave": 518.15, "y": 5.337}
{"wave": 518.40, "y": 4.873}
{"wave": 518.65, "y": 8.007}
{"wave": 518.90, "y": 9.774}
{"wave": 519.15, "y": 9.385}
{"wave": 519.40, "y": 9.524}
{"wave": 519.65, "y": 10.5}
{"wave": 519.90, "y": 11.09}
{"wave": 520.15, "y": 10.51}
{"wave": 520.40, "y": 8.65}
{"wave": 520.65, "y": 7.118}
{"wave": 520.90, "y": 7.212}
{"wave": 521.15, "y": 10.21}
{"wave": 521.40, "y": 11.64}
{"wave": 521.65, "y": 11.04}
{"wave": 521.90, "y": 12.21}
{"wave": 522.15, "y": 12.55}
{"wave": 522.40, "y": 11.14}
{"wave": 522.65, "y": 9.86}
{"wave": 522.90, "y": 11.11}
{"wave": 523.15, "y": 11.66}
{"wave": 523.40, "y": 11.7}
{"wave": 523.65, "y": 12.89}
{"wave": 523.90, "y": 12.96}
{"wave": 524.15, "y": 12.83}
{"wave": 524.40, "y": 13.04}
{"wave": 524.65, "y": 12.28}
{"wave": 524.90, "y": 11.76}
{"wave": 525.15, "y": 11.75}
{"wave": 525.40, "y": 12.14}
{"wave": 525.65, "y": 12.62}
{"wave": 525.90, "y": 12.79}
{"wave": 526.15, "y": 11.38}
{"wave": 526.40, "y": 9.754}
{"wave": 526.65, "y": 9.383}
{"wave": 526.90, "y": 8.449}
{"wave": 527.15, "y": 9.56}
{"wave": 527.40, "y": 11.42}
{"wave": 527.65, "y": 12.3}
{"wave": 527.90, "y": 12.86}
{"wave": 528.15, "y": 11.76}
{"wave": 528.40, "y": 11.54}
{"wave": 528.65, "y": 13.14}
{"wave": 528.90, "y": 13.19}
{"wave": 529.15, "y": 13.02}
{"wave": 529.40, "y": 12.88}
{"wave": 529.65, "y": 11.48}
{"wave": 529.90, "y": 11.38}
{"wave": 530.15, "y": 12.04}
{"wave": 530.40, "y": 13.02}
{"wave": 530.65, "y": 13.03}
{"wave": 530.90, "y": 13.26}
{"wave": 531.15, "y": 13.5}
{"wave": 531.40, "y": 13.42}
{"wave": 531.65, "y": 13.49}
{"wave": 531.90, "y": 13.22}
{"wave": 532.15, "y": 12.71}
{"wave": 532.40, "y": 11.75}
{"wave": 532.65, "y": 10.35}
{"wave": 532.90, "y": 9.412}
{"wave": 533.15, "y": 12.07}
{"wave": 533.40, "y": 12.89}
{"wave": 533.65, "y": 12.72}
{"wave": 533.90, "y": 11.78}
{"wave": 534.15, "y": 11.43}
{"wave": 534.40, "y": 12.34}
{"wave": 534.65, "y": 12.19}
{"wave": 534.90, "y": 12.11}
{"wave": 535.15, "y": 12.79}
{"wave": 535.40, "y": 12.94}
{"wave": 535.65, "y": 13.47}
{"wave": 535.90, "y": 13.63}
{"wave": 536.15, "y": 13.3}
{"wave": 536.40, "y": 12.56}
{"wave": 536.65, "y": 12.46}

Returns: 0.22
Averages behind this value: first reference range 9.62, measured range 9.32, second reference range 12.4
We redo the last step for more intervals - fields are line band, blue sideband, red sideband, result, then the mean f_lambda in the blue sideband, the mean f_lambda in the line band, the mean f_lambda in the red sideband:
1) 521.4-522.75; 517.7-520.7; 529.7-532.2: -0.25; 8.55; 11.4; 12.9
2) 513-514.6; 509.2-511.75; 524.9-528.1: 0.09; 9.82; 9.54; 11.2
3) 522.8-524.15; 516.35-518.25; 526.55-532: -0.38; 6.56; 12.2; 12.2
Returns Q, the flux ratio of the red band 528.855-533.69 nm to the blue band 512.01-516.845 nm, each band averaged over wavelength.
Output 1.35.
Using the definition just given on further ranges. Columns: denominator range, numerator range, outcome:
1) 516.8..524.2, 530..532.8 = 1.33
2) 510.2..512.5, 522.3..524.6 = 1.23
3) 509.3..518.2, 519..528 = 1.23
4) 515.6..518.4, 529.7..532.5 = 1.72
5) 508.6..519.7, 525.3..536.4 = 1.35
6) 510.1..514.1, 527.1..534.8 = 1.28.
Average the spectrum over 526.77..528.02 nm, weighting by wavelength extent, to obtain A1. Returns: 10.9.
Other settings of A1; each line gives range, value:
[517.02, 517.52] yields 5.48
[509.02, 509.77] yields 10.3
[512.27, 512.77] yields 8.96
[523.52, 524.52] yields 12.9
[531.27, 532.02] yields 13.4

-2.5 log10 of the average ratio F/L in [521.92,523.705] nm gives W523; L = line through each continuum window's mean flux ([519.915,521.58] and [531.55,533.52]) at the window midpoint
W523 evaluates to -0.17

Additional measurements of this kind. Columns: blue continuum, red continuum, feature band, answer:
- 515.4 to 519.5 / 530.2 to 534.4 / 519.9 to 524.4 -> -0.18 mag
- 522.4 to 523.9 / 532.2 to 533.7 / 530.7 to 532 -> -0.16 mag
